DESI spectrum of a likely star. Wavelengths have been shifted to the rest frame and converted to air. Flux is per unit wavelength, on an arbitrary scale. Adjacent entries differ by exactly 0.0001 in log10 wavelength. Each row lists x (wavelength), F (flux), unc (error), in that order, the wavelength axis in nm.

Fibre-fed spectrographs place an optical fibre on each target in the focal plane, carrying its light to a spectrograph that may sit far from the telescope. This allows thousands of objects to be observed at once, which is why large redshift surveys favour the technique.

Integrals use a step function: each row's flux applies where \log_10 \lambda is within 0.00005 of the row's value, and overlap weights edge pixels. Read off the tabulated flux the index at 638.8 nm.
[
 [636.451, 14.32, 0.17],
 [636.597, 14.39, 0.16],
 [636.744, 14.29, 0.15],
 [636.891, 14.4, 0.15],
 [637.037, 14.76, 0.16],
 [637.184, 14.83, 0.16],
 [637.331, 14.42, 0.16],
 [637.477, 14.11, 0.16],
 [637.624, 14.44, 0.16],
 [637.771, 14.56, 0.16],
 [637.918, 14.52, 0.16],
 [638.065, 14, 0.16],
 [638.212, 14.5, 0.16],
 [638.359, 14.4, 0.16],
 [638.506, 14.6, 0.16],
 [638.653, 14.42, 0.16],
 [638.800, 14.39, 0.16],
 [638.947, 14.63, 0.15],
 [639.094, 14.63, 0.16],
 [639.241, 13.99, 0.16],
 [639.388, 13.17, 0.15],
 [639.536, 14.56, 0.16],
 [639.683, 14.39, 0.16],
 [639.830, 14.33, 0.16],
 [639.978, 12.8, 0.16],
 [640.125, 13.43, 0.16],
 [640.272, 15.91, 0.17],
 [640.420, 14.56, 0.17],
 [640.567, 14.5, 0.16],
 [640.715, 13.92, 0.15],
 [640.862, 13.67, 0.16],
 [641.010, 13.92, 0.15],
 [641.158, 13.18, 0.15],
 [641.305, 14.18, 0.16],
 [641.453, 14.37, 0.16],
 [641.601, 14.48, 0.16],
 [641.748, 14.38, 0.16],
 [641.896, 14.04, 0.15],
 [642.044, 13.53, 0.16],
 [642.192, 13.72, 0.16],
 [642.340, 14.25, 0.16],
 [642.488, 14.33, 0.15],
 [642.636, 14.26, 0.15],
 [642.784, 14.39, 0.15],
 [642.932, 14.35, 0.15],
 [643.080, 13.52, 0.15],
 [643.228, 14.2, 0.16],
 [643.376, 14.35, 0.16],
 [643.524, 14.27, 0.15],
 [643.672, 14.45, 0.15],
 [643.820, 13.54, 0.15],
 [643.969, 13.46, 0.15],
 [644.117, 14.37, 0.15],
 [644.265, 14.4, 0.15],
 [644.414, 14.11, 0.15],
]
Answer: 14.39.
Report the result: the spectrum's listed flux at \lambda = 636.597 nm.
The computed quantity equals 14.39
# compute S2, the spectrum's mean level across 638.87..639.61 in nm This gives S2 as 14.2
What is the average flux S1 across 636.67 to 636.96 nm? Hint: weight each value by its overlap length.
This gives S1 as 14.3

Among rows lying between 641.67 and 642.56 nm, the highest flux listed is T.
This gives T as 14.38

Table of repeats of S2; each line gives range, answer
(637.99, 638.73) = 14.4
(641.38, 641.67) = 14.4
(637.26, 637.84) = 14.4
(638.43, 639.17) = 14.5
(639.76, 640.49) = 14.2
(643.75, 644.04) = 13.5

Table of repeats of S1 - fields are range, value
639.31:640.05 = 13.8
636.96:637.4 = 14.7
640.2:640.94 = 14.5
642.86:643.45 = 14.1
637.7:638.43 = 14.4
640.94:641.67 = 14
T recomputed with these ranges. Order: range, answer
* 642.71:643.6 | 14.39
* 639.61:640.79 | 15.91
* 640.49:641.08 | 14.5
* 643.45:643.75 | 14.45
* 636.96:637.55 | 14.83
